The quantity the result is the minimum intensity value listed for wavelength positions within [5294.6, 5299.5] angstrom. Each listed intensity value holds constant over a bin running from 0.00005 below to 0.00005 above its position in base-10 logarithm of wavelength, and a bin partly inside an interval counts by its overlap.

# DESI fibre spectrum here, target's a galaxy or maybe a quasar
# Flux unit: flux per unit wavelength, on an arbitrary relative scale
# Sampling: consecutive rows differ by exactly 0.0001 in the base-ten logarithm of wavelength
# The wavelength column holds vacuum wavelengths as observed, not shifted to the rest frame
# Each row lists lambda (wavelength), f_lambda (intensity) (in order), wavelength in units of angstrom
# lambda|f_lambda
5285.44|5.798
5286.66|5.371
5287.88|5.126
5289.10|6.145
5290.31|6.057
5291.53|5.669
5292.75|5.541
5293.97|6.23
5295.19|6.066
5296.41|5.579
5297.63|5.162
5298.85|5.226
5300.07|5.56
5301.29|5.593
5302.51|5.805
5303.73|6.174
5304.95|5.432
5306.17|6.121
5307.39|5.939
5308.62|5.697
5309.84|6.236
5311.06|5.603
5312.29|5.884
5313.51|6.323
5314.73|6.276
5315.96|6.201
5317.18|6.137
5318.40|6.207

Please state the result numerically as 5.162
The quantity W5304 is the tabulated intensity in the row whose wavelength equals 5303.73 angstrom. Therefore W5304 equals 6.174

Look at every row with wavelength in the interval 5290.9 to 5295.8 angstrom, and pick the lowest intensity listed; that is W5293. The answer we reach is 5.541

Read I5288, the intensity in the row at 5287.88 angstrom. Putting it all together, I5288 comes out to 5.126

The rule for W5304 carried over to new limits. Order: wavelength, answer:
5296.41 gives 5.579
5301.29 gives 5.593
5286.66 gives 5.371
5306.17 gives 6.121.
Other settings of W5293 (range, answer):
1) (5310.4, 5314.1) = 5.603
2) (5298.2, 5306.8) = 5.226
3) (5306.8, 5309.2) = 5.697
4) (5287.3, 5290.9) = 5.126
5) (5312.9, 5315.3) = 6.276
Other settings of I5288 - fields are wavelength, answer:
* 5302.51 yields 5.805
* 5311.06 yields 5.603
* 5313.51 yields 6.323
